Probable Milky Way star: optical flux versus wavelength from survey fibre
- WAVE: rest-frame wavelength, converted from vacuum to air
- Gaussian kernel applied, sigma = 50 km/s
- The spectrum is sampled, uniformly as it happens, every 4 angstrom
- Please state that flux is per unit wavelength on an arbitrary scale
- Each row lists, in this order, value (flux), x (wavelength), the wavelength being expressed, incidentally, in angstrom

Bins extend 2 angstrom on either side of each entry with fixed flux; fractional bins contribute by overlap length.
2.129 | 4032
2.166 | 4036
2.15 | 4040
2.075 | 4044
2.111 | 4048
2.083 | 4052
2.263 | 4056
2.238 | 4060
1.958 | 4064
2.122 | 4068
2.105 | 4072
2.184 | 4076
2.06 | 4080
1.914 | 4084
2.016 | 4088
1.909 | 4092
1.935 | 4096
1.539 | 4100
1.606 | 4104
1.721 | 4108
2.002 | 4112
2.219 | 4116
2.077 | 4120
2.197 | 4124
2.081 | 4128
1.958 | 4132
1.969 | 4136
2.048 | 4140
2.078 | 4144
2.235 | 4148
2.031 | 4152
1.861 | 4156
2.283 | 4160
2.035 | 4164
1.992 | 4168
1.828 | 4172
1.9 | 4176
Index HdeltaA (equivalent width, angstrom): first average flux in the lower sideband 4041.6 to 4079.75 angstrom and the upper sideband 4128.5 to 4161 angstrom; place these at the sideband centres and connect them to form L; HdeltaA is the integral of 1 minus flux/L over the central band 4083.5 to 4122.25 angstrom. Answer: 3.6 angstrom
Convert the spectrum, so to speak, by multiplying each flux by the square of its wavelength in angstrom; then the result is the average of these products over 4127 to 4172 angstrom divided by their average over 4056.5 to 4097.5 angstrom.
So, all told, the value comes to 1.03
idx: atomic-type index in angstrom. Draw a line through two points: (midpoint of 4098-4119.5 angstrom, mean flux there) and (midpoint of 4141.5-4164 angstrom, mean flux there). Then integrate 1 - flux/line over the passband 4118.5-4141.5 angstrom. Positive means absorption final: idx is -1.1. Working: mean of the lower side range 1.84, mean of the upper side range 2.09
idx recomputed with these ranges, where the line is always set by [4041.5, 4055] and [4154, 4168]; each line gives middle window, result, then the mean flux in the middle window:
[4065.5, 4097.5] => 0.89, 2.03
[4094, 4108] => 2.57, 1.7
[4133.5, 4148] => 0.02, 2.06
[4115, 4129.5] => -0.50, 2.14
